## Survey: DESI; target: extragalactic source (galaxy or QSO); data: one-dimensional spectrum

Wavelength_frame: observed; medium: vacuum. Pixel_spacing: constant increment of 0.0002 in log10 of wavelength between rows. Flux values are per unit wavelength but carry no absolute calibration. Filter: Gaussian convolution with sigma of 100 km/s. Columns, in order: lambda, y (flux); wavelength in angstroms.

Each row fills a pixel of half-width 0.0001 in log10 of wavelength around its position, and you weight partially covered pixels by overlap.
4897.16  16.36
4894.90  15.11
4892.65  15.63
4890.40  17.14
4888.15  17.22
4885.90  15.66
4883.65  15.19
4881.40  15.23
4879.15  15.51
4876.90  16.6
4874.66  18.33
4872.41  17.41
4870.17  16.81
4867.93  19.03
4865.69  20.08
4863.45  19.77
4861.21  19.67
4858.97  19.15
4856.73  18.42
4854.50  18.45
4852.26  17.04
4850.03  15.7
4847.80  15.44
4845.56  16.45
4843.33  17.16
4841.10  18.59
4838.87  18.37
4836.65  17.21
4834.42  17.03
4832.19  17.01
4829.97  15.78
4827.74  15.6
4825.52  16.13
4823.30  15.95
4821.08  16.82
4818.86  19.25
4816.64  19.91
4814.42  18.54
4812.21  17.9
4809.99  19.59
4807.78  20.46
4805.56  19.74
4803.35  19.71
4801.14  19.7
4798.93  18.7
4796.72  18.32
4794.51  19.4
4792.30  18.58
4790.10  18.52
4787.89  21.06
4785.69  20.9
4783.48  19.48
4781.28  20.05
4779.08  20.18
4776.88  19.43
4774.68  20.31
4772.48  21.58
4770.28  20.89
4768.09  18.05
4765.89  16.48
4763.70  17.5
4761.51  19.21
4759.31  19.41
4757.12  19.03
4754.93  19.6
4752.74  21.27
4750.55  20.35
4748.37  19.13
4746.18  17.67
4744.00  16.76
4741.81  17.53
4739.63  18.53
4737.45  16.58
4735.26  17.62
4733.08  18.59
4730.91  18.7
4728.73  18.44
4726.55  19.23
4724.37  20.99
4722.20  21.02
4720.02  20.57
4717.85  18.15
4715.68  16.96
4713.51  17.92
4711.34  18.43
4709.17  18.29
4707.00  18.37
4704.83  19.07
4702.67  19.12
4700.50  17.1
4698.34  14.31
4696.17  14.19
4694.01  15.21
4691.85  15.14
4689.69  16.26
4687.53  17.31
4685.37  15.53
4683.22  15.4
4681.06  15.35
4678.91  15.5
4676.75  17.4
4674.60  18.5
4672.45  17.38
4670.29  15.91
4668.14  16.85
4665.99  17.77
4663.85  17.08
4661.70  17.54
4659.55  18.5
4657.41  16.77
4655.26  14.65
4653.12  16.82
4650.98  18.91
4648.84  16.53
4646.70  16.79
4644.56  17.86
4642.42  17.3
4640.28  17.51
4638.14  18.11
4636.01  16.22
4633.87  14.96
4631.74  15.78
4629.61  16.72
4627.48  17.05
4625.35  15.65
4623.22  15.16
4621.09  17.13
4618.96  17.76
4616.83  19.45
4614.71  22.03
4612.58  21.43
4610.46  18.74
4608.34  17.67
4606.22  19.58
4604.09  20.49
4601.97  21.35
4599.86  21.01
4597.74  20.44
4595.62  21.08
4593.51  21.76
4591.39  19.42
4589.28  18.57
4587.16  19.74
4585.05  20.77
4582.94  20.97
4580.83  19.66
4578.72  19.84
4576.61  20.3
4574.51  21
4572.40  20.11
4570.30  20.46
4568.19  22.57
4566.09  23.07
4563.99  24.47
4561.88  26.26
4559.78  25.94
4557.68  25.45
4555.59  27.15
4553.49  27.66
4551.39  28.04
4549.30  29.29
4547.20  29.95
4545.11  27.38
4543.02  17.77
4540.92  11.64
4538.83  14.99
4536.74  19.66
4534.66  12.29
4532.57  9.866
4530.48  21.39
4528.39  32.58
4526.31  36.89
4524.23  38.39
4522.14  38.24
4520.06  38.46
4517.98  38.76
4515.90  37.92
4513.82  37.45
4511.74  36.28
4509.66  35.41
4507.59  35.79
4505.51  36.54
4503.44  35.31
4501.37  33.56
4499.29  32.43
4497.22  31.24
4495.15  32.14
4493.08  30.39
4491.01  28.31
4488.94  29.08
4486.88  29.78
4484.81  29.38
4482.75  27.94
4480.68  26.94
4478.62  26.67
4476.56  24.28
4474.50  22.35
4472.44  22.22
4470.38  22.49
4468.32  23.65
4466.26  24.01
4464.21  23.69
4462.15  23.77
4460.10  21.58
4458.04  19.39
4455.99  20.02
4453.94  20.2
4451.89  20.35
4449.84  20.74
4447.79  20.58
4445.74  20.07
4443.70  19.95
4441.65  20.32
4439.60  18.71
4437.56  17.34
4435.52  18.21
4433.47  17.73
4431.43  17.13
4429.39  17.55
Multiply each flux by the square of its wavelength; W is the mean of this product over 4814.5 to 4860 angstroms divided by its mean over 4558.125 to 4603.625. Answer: 0.90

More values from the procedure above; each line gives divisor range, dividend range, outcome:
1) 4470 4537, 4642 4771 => 0.64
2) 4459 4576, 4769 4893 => 0.76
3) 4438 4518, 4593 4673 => 0.71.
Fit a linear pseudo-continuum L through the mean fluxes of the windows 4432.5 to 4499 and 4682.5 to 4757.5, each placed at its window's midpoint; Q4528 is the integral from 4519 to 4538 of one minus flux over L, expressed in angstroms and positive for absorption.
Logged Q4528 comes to -4.3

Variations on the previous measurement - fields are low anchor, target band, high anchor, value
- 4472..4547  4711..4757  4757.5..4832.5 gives 4.9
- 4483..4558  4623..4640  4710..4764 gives 5.4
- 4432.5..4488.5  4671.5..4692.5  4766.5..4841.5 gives 3.8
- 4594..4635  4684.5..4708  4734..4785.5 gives 2.9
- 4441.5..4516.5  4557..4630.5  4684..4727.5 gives 6.7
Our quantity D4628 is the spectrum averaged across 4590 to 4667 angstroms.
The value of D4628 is 18.1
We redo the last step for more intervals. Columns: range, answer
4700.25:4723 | 18.7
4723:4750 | 18.4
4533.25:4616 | 21.5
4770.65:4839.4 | 18.8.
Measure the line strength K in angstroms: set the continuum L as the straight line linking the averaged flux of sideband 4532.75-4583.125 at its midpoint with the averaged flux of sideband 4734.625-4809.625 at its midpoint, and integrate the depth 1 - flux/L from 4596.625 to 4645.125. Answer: 6.9 angstroms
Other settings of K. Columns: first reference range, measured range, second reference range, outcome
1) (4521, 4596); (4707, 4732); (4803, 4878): 1.5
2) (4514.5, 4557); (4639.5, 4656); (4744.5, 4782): 4.4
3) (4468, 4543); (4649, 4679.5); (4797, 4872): 8.4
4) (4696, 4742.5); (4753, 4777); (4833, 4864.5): -1.6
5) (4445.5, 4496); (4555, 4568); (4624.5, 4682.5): -2.8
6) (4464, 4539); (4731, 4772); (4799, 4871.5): 4.4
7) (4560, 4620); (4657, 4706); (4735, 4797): 8.0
